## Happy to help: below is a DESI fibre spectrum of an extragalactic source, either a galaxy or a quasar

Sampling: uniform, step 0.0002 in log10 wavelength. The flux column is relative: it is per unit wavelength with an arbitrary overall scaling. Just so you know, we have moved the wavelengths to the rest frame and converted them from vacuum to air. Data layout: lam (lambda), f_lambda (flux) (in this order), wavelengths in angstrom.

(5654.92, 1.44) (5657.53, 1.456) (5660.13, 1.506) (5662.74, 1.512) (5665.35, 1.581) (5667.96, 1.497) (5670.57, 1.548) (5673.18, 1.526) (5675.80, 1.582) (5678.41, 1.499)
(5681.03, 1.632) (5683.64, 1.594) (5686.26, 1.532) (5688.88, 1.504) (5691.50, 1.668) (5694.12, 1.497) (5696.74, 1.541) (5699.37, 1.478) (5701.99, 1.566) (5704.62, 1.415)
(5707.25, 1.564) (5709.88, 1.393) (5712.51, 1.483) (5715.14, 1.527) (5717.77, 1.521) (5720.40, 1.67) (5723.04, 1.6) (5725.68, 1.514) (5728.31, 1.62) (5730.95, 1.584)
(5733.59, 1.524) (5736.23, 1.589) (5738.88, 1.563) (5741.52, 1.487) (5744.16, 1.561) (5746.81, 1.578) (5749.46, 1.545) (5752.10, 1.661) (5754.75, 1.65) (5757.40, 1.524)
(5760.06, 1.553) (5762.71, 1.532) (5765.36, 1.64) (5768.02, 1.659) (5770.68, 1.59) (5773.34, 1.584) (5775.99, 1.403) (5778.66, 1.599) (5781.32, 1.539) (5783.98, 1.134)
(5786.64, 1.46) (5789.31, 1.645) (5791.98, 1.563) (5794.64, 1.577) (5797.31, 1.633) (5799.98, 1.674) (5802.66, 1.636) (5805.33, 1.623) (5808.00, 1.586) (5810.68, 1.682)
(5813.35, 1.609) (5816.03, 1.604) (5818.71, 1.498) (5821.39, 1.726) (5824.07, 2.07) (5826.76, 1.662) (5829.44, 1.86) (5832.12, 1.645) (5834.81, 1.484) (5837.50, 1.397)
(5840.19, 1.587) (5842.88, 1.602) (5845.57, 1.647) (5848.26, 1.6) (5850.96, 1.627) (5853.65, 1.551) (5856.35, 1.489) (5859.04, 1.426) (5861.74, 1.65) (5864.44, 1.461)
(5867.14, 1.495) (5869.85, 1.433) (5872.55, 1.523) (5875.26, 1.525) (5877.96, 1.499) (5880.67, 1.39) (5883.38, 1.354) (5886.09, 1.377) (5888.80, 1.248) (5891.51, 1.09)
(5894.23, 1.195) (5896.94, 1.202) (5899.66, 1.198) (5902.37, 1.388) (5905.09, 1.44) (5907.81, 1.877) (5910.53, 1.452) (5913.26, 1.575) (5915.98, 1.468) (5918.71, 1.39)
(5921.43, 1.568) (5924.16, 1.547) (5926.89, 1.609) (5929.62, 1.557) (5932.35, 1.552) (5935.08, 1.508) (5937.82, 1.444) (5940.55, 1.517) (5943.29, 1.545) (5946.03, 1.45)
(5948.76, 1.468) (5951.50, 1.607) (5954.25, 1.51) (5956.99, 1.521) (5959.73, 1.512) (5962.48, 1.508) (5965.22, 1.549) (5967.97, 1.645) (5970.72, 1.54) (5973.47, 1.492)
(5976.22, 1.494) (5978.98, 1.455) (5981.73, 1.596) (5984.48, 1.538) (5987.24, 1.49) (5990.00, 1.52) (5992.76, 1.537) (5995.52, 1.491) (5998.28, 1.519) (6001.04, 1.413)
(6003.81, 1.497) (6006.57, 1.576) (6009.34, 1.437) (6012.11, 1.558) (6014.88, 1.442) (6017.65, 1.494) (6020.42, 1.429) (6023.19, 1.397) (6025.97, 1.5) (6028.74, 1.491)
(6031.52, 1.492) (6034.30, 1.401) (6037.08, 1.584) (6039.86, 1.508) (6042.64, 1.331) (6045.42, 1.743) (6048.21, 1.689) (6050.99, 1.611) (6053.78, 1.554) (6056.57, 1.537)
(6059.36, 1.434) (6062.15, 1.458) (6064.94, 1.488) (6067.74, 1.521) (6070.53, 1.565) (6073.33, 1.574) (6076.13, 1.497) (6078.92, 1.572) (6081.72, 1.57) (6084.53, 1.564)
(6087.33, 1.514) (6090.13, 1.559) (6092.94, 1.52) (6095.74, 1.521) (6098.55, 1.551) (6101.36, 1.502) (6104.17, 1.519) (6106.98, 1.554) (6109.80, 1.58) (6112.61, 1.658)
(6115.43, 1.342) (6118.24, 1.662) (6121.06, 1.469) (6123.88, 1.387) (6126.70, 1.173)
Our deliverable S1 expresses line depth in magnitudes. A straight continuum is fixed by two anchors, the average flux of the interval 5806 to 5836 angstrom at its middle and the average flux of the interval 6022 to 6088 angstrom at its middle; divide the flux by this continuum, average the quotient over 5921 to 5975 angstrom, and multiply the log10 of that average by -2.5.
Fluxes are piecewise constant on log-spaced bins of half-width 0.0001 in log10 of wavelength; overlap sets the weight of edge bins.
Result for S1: 0.04 mag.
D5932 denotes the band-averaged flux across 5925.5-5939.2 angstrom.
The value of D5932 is 1.53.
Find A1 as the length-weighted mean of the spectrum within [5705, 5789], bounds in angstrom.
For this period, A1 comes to 1.54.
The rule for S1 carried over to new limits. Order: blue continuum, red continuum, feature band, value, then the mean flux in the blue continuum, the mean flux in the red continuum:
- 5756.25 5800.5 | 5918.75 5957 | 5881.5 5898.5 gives 0.22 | 1.55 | 1.52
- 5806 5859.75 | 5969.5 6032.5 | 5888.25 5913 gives 0.16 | 1.62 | 1.5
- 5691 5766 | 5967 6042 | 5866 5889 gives 0.06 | 1.55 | 1.5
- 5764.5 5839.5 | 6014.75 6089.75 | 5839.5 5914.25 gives 0.08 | 1.6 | 1.52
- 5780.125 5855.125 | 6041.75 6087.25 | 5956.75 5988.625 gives 0.03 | 1.6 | 1.55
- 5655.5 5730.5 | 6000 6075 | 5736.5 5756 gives -0.03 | 1.54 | 1.51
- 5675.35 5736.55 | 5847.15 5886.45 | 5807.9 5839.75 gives -0.10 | 1.54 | 1.5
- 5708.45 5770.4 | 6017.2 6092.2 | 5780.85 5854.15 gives -0.04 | 1.56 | 1.52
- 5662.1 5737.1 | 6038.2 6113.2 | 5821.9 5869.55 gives -0.04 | 1.54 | 1.54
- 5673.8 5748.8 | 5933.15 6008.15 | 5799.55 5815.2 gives -0.07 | 1.55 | 1.52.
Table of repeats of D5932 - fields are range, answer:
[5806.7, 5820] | 1.6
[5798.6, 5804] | 1.65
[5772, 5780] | 1.53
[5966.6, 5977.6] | 1.54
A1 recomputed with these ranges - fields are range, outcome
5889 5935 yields 1.44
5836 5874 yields 1.53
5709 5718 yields 1.48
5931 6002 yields 1.52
